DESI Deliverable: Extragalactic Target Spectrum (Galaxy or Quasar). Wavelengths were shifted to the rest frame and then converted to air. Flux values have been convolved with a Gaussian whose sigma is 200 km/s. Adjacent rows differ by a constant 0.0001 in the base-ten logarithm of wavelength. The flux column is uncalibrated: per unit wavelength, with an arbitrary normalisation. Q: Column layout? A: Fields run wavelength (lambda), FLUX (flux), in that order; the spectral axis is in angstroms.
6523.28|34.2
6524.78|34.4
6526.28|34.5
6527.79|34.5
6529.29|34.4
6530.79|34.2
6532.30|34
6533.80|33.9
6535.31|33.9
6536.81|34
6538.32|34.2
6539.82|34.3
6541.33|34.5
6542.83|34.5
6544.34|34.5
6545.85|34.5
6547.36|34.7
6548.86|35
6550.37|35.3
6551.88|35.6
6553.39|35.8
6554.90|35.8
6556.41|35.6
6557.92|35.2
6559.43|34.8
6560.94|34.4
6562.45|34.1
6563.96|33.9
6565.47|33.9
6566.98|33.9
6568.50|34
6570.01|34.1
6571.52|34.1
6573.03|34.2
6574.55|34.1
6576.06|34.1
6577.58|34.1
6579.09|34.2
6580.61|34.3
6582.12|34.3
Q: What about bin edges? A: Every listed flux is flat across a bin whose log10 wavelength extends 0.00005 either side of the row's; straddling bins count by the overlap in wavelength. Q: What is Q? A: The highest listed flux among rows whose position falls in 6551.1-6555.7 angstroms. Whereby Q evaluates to 35.8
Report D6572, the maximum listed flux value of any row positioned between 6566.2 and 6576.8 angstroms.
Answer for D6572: 34.2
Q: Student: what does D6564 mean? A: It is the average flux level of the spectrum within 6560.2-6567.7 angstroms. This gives 34.1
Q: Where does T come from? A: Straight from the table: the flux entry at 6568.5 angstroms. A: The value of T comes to 34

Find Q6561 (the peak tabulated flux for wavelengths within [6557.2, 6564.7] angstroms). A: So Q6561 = 35.2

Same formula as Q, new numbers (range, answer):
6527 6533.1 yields 34.5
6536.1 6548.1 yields 34.7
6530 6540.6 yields 34.3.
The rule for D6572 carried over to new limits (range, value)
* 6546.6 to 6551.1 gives 35.3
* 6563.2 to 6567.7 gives 33.9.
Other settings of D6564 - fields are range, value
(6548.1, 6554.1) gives 35.4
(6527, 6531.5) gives 34.4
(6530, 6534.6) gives 34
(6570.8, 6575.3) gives 34.1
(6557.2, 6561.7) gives 34.8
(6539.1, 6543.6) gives 34.4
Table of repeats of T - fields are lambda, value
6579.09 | 34.2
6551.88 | 35.6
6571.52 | 34.1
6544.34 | 34.5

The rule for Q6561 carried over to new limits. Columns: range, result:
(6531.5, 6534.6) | 34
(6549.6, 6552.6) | 35.6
